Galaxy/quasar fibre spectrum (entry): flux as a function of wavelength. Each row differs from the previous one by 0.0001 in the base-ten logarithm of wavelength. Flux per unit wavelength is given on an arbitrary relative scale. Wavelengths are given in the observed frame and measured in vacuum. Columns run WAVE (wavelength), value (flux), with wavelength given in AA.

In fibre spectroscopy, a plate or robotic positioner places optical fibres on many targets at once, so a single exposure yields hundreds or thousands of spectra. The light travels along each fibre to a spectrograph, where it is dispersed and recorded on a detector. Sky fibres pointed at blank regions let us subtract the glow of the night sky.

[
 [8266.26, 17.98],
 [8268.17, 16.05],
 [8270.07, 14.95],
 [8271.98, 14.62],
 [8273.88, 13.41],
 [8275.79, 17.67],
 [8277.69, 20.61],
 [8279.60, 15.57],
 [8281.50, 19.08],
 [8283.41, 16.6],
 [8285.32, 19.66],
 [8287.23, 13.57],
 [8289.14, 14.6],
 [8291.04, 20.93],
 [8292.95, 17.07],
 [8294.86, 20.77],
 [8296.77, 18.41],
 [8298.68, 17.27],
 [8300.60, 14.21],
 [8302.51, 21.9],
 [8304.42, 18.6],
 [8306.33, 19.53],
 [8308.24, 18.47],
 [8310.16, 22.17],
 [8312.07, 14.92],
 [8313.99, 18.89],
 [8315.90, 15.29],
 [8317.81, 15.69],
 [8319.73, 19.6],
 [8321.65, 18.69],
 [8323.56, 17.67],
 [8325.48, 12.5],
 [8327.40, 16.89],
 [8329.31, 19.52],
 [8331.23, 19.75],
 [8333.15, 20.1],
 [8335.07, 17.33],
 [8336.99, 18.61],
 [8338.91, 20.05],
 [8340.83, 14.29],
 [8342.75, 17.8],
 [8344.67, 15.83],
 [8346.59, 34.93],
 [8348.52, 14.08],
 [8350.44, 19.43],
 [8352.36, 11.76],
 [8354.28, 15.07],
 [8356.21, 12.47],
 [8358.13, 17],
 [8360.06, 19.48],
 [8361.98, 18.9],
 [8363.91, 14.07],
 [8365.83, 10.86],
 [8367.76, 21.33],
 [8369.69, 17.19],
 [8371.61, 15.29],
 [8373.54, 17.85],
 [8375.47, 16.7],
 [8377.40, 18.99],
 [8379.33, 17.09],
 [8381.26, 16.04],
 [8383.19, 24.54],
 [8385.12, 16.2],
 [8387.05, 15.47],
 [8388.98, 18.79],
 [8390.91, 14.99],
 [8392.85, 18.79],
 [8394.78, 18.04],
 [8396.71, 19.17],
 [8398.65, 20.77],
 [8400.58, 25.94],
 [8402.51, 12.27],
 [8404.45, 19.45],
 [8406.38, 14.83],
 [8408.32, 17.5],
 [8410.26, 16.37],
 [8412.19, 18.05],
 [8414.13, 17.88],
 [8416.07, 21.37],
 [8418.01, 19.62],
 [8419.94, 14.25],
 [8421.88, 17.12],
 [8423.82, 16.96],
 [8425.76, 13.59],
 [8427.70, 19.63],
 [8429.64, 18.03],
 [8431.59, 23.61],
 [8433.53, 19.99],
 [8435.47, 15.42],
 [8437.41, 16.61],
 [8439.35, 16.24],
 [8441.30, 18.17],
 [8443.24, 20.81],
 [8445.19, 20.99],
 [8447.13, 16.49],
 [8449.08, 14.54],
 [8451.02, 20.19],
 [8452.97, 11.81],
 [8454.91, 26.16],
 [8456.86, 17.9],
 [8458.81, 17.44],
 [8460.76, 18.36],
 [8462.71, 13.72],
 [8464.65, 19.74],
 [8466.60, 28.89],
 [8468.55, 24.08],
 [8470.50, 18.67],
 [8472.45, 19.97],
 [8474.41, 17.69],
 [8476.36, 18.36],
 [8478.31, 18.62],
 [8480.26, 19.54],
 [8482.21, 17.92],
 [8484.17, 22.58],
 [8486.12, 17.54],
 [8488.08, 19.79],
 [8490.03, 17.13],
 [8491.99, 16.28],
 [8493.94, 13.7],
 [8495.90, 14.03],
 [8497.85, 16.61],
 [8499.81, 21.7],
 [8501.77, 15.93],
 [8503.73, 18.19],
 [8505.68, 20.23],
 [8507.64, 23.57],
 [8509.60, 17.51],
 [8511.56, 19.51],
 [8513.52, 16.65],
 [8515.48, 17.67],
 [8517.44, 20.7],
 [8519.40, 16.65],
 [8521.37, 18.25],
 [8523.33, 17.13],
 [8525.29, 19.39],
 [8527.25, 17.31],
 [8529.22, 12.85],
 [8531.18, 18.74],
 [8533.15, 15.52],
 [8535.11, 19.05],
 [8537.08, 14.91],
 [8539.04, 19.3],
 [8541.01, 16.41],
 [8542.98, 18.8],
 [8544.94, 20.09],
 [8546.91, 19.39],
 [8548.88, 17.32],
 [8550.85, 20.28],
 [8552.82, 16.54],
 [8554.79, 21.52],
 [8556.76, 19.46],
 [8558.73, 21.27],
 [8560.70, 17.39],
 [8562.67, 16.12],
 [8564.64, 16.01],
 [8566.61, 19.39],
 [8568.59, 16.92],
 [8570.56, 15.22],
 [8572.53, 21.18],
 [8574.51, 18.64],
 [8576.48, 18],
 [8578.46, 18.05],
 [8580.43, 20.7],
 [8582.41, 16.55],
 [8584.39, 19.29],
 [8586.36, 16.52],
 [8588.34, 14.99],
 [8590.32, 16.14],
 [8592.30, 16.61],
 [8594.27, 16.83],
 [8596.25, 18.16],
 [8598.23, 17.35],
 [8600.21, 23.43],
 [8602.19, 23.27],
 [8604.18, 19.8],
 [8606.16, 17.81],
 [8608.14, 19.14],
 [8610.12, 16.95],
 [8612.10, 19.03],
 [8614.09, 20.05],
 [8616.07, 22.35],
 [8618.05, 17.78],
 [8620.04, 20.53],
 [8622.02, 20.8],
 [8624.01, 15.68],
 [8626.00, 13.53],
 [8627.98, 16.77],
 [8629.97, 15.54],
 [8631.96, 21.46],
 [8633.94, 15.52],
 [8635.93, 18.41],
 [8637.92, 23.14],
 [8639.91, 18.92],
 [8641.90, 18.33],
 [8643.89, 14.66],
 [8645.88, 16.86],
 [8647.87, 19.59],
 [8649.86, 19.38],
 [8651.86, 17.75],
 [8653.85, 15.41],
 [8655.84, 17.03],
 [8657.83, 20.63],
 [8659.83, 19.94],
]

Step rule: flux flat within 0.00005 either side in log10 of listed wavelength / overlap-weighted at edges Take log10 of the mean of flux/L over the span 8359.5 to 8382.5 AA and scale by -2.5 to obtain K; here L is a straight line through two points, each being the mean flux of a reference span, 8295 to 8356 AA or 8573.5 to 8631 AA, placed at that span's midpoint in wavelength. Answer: 0.06 mag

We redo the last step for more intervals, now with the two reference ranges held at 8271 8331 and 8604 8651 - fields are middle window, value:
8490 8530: 0.02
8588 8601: 0.04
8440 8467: -0.04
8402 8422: 0.04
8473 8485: -0.06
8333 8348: -0.12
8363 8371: 0.12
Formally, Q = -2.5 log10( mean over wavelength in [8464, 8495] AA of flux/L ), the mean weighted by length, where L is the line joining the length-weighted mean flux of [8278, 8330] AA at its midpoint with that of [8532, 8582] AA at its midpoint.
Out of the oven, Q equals -0.07 mag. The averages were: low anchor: 17.7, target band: 19.4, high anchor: 18.3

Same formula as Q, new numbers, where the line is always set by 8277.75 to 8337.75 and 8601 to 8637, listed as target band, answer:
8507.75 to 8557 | 0.02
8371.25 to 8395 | 0.03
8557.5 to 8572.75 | 0.04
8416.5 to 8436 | 0.01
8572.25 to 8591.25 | 0.04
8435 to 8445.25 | 0.02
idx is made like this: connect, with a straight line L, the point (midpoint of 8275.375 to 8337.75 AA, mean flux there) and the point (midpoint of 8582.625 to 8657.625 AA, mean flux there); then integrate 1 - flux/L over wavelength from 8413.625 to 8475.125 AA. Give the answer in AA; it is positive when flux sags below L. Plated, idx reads -1.9 AA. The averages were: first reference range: 17.9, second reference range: 18.2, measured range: 18.6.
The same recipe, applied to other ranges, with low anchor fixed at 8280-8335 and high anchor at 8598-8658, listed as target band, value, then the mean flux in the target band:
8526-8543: 1.36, 16.9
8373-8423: 0.28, 18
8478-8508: 0.14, 18.2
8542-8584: -0.16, 18.5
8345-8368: 0.93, 17.3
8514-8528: 0.19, 18.1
